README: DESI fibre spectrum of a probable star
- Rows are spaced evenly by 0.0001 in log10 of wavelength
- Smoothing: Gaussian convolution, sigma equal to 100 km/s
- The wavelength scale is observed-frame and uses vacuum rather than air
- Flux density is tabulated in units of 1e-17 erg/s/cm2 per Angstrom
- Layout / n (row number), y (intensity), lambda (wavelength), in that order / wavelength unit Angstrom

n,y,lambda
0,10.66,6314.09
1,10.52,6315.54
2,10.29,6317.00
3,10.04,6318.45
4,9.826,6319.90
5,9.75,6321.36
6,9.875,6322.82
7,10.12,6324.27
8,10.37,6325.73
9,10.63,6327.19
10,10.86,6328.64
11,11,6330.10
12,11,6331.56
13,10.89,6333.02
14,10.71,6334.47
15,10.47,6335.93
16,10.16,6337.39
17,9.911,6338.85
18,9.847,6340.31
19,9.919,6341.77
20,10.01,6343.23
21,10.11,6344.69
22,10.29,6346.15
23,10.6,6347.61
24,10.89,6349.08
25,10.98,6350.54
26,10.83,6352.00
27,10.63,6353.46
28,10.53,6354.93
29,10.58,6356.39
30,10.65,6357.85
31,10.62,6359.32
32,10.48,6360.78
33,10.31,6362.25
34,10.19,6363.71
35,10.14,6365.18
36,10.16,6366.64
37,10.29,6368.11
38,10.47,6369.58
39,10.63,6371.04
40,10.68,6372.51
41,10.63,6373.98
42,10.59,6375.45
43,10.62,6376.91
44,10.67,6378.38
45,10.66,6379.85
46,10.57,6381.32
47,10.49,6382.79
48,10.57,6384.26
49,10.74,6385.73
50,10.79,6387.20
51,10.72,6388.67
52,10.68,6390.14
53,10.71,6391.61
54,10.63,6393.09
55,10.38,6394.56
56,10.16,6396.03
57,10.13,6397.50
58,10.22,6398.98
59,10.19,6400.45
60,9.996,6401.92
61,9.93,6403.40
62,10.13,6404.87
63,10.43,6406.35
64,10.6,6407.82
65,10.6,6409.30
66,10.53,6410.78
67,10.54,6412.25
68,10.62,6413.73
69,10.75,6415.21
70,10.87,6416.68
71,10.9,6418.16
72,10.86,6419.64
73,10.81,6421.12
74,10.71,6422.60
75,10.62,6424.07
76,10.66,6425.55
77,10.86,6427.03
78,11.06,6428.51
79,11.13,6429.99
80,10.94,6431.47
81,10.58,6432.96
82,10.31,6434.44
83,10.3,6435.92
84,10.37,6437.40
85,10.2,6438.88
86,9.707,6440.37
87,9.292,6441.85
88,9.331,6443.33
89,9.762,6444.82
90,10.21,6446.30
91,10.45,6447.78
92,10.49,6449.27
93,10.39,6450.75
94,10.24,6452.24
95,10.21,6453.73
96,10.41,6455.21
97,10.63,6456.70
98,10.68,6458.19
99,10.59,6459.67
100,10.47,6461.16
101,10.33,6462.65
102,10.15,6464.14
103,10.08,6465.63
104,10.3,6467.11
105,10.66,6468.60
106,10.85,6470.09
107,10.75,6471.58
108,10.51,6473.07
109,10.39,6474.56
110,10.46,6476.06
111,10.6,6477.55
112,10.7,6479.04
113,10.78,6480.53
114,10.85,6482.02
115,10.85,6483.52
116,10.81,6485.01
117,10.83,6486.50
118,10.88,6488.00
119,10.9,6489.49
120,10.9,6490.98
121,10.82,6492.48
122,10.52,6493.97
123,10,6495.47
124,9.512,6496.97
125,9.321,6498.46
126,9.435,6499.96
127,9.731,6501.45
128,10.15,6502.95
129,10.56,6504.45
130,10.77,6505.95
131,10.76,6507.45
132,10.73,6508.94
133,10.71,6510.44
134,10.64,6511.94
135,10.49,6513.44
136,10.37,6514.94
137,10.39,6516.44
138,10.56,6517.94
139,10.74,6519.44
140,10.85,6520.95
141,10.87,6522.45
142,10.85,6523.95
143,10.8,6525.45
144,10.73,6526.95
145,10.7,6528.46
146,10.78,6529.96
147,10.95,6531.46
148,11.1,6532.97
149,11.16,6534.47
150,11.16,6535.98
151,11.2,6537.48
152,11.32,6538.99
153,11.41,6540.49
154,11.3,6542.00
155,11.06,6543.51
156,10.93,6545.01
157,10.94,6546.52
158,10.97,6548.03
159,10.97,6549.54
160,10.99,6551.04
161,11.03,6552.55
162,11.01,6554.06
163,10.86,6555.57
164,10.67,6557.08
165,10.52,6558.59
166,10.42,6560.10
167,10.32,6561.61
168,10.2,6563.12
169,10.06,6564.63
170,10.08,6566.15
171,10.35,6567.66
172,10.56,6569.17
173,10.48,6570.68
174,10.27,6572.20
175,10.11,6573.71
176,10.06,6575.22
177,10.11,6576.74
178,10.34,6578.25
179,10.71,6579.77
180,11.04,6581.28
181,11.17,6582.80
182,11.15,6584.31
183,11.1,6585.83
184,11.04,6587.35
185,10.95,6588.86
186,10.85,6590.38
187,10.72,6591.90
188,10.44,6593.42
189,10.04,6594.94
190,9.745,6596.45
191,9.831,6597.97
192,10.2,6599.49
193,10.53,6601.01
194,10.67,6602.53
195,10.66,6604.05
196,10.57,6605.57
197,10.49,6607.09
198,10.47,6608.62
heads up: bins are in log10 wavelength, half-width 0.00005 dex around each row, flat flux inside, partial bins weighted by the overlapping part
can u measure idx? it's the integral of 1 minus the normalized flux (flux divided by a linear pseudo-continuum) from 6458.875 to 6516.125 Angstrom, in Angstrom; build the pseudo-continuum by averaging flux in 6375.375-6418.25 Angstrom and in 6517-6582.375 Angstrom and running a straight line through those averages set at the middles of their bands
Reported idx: 0.9 Angstrom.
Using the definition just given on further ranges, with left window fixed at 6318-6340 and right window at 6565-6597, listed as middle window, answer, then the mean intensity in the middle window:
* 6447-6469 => 0.1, 10.4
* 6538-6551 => -0.7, 11.1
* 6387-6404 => 0.1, 10.4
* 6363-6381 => -0.1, 10.5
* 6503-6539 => -1.0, 10.8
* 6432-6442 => 0.3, 10.2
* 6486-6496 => -0.2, 10.7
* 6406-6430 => -0.7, 10.7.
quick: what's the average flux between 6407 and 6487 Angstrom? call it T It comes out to 10.5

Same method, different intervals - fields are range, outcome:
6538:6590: 10.7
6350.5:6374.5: 10.5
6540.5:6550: 11.1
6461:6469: 10.3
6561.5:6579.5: 10.3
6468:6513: 10.5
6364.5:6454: 10.5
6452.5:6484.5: 10.5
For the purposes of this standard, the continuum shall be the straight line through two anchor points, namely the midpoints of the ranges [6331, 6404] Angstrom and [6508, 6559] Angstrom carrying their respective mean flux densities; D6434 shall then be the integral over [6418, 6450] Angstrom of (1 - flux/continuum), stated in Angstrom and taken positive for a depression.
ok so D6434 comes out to 0.6 Angstrom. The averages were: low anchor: 10.5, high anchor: 10.9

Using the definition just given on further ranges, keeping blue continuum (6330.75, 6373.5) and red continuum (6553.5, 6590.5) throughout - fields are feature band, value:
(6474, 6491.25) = -0.4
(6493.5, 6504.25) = 0.7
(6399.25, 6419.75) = 0.0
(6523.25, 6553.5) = -1.3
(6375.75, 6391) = -0.3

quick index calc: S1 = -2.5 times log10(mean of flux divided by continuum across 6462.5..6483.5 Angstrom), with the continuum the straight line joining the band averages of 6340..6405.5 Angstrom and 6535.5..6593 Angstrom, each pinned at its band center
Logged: 0.01 mag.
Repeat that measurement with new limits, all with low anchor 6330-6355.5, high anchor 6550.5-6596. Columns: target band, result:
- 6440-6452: 0.058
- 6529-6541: -0.057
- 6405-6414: -0.001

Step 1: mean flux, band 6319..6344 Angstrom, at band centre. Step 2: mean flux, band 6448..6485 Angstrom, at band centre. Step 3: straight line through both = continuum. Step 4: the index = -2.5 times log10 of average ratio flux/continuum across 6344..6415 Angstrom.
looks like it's -0.01 mag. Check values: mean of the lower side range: 10.3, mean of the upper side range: 10.5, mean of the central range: 10.5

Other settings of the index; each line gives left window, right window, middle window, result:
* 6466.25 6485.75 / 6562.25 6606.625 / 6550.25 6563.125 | -0.018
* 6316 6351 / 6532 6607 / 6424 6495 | 0.004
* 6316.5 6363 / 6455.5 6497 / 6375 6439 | -0.008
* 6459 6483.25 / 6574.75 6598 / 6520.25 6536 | -0.033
